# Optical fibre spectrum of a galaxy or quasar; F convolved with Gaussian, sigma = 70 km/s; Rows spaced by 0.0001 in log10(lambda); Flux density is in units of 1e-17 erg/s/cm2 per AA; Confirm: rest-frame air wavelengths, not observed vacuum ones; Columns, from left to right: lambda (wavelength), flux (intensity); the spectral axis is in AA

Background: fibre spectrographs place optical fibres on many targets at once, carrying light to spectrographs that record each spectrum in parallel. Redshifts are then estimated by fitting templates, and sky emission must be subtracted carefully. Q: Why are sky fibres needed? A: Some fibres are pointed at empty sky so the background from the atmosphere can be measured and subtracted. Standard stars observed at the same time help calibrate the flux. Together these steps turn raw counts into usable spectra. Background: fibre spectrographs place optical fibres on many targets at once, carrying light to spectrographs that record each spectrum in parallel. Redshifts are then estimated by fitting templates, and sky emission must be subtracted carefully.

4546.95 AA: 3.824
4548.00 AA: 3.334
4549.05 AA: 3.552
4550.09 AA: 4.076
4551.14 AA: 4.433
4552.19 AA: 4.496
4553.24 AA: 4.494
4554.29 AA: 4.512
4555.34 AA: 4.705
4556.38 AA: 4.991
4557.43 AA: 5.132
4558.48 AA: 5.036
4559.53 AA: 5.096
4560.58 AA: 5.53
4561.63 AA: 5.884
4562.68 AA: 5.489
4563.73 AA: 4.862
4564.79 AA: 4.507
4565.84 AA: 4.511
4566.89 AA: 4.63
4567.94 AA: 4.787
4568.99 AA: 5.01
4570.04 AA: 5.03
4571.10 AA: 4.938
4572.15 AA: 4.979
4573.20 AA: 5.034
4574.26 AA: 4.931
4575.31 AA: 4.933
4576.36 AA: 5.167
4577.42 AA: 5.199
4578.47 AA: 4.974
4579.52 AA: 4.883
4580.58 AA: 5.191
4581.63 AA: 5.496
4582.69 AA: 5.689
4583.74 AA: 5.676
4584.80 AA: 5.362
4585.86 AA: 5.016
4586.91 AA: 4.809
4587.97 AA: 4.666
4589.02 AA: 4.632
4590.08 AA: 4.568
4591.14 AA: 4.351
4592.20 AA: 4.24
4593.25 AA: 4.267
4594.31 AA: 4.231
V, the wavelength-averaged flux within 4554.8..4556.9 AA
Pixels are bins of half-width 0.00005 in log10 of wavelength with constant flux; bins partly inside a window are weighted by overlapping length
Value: 4.86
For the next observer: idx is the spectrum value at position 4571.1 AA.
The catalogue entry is 4.938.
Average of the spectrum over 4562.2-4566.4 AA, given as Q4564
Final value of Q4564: 4.83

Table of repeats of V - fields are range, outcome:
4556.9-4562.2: 5.34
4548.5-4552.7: 4.13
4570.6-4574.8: 4.97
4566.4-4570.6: 4.86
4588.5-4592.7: 4.44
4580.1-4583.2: 5.46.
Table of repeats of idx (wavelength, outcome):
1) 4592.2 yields 4.24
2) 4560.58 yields 5.53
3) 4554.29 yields 4.512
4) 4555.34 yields 4.705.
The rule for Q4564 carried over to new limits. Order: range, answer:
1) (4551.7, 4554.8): 4.5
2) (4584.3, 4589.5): 4.9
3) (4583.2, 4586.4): 5.35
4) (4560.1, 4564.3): 5.42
